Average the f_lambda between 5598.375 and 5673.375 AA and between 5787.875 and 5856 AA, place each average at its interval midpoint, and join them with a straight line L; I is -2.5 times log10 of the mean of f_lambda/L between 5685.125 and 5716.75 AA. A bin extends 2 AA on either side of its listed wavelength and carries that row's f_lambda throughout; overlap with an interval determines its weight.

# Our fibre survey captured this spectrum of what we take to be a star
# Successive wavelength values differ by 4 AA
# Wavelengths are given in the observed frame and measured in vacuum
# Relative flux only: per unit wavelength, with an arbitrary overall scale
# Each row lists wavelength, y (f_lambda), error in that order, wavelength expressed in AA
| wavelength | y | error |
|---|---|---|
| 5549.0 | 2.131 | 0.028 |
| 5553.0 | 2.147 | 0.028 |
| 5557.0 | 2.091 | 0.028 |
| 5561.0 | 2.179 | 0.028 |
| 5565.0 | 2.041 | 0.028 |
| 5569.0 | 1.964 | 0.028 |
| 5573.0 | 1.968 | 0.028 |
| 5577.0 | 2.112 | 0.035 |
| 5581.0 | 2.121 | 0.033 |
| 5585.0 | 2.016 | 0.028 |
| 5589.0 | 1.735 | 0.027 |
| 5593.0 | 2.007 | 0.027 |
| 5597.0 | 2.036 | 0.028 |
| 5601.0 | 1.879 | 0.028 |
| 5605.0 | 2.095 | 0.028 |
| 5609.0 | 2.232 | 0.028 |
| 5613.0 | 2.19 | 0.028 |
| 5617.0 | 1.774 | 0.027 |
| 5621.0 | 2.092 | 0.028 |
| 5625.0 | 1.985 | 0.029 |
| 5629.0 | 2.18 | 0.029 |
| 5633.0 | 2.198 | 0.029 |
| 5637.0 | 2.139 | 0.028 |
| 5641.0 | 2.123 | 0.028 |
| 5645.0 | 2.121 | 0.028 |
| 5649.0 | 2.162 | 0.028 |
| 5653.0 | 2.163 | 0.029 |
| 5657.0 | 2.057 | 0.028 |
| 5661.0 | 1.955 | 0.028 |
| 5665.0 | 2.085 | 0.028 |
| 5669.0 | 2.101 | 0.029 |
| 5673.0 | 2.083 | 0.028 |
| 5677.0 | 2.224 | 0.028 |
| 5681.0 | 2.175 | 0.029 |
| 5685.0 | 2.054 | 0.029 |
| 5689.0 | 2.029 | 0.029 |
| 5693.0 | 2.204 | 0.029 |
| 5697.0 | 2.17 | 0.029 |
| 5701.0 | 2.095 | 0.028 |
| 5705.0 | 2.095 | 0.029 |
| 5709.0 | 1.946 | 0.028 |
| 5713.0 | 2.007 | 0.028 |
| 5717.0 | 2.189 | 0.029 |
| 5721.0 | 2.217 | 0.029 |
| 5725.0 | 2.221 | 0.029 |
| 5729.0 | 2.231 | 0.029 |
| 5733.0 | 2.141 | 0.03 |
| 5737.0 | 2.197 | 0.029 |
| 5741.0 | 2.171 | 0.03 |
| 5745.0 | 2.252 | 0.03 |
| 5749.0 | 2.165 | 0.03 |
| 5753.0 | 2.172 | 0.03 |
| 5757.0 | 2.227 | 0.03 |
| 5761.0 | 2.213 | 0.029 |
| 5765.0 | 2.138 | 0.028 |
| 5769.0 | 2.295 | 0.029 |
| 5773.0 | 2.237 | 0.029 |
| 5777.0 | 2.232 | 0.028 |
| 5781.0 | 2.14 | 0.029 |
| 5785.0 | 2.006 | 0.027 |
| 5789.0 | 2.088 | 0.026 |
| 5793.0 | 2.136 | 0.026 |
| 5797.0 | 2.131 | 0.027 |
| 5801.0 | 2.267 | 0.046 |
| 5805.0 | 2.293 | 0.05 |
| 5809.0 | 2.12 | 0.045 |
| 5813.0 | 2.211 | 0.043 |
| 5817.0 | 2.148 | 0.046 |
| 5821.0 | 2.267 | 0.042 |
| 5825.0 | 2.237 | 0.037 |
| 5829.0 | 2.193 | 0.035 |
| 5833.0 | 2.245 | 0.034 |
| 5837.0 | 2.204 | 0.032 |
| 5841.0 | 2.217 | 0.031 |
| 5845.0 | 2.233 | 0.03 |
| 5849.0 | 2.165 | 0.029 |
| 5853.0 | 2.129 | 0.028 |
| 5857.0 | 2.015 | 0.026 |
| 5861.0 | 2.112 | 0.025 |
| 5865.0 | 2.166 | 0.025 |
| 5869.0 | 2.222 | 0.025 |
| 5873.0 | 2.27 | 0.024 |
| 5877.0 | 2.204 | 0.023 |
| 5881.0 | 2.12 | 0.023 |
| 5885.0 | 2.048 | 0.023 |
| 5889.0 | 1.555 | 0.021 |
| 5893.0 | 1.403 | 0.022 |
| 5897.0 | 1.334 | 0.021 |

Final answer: 0.02 mag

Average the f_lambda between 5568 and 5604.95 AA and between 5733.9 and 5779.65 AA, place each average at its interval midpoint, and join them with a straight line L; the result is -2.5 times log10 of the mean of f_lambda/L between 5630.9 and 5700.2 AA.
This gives -0.02 mag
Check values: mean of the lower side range 1.99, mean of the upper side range 2.21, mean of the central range 2.12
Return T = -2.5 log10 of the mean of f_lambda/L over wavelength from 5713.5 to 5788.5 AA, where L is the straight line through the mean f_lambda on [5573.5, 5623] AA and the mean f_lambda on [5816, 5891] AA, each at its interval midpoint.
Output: -0.05 mag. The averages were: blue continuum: 2.02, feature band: 2.19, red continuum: 2.14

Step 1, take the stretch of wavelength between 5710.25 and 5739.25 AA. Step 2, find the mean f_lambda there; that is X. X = 2.17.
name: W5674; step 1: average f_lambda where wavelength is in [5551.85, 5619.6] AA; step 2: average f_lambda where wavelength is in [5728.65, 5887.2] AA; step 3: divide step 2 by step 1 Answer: 1.07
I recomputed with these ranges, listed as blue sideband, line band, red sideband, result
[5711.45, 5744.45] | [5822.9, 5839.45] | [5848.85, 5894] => -0.070 mag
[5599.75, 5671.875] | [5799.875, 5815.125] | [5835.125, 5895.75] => -0.077 mag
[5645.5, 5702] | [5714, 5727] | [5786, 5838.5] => -0.027 mag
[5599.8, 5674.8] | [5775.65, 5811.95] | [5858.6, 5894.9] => -0.061 mag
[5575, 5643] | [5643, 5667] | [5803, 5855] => -0.003 mag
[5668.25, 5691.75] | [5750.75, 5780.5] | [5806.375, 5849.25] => -0.022 mag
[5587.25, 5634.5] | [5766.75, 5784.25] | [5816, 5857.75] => -0.030 mag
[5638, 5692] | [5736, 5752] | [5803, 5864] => -0.026 mag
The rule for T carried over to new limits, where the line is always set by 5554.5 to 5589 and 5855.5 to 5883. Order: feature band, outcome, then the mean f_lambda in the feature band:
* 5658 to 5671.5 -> 0.02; 2.05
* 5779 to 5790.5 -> 0.03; 2.08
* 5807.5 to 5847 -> -0.03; 2.21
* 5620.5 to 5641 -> -0.03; 2.12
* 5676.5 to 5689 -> -0.02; 2.12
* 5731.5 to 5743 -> -0.03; 2.17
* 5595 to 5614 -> -0.01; 2.08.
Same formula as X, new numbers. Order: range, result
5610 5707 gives 2.1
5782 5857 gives 2.18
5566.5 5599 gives 2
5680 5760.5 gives 2.15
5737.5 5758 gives 2.2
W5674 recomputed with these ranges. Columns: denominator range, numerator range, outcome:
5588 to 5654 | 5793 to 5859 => 1.06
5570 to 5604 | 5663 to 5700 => 1.07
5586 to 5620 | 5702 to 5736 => 1.07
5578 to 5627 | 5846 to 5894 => 1.02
